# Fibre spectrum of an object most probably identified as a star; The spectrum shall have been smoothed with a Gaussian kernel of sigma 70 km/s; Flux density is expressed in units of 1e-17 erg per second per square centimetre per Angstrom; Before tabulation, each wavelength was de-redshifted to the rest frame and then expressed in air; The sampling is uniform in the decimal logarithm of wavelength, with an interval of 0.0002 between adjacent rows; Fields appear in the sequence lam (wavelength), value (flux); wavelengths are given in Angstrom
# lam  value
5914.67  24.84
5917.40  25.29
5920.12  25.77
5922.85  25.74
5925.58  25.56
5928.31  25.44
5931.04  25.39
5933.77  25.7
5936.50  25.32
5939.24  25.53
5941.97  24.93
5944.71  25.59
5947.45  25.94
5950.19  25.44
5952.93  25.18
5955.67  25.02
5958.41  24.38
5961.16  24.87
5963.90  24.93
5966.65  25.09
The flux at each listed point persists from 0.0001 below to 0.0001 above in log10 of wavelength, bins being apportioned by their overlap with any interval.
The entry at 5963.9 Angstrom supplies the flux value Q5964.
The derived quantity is 24.93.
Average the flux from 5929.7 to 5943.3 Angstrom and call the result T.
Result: 25.4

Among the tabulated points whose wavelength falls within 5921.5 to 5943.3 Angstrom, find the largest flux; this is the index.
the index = 25.74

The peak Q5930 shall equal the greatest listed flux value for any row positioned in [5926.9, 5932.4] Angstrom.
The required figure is 25.44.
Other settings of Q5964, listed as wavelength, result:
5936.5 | 25.32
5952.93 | 25.18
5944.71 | 25.59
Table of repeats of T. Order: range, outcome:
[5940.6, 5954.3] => 25.4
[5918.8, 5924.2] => 25.7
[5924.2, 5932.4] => 25.5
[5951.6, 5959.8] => 24.9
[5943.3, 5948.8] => 25.7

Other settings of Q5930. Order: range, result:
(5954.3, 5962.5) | 25.02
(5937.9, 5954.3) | 25.94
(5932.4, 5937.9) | 25.7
